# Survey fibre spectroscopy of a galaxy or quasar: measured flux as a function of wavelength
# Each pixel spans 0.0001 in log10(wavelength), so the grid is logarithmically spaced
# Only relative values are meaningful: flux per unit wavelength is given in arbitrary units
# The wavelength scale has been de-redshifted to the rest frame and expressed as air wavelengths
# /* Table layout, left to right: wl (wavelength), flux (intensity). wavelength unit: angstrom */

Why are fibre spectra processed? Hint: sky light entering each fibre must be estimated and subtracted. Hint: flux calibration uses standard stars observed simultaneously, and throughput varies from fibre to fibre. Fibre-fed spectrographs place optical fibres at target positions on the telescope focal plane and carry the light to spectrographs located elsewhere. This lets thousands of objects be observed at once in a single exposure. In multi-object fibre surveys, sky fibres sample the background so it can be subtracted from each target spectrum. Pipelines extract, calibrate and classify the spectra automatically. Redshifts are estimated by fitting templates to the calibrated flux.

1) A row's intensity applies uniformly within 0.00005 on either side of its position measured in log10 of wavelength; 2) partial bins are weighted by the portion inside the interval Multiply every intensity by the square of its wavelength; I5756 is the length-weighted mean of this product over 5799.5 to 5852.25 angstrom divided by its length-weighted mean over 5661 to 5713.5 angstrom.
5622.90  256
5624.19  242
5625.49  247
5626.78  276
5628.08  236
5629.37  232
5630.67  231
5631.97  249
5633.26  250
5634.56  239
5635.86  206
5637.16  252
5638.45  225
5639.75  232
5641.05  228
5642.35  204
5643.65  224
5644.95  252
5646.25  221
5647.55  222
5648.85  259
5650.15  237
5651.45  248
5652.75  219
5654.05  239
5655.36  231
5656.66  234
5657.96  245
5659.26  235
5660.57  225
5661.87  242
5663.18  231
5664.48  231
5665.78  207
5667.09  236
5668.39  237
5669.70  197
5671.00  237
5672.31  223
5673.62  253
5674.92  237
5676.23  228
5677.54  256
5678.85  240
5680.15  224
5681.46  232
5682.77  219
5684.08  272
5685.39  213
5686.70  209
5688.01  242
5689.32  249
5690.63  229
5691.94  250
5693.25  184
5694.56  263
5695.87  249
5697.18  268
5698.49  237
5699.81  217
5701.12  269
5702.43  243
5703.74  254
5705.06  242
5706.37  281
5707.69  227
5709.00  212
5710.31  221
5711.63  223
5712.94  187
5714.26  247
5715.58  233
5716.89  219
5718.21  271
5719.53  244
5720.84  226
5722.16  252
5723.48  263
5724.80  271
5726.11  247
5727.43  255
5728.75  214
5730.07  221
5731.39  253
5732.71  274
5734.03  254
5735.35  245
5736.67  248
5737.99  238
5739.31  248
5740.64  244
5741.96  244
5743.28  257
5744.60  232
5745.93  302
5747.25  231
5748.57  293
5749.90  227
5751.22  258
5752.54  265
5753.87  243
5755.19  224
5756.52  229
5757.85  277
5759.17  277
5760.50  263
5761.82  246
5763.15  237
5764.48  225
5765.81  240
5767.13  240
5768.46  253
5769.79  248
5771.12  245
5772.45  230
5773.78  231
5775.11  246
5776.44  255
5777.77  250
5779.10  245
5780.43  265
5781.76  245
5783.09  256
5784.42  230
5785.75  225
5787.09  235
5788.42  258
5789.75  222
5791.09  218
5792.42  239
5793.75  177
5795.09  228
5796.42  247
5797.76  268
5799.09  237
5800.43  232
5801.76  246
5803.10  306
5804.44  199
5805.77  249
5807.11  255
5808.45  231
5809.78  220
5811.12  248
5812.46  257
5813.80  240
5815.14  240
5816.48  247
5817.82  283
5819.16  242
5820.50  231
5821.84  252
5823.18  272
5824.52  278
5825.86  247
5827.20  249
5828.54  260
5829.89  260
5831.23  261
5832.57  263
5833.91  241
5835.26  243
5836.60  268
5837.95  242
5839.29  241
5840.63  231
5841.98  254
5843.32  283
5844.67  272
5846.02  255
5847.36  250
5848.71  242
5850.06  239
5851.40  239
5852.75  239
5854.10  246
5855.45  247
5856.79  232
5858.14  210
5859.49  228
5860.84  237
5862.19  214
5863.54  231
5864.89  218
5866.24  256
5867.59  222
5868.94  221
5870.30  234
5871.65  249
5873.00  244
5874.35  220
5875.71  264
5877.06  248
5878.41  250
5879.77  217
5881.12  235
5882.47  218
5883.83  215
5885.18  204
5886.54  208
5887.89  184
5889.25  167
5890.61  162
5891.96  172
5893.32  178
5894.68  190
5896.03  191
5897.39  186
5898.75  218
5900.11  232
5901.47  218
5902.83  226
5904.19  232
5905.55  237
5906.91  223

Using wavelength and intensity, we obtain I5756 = 1.12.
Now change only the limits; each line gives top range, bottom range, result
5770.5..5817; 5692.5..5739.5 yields 1.02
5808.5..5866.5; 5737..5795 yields 1.03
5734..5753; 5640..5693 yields 1.11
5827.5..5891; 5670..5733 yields 1.04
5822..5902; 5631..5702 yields 1.06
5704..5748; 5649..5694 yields 1.07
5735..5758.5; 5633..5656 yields 1.12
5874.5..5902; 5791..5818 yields 0.89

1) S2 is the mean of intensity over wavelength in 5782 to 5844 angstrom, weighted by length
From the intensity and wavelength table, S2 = 246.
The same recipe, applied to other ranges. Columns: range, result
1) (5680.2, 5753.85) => 243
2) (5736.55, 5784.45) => 249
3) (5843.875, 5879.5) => 239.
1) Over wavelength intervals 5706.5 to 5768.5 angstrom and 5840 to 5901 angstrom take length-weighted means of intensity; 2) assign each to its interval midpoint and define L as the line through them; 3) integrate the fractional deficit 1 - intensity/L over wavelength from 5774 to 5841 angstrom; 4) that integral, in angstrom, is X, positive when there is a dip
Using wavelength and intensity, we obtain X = -3.1 angstrom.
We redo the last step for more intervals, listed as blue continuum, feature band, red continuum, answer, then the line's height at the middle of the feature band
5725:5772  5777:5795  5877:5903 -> 0.1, 237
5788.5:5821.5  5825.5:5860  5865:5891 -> -2.5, 231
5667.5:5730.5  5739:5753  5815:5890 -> -1.0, 238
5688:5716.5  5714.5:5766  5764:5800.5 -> -2.2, 238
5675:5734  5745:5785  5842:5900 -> -2.5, 234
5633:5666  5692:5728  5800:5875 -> -0.7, 236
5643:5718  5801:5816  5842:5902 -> -1.1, 228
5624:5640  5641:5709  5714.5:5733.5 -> 2.1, 243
